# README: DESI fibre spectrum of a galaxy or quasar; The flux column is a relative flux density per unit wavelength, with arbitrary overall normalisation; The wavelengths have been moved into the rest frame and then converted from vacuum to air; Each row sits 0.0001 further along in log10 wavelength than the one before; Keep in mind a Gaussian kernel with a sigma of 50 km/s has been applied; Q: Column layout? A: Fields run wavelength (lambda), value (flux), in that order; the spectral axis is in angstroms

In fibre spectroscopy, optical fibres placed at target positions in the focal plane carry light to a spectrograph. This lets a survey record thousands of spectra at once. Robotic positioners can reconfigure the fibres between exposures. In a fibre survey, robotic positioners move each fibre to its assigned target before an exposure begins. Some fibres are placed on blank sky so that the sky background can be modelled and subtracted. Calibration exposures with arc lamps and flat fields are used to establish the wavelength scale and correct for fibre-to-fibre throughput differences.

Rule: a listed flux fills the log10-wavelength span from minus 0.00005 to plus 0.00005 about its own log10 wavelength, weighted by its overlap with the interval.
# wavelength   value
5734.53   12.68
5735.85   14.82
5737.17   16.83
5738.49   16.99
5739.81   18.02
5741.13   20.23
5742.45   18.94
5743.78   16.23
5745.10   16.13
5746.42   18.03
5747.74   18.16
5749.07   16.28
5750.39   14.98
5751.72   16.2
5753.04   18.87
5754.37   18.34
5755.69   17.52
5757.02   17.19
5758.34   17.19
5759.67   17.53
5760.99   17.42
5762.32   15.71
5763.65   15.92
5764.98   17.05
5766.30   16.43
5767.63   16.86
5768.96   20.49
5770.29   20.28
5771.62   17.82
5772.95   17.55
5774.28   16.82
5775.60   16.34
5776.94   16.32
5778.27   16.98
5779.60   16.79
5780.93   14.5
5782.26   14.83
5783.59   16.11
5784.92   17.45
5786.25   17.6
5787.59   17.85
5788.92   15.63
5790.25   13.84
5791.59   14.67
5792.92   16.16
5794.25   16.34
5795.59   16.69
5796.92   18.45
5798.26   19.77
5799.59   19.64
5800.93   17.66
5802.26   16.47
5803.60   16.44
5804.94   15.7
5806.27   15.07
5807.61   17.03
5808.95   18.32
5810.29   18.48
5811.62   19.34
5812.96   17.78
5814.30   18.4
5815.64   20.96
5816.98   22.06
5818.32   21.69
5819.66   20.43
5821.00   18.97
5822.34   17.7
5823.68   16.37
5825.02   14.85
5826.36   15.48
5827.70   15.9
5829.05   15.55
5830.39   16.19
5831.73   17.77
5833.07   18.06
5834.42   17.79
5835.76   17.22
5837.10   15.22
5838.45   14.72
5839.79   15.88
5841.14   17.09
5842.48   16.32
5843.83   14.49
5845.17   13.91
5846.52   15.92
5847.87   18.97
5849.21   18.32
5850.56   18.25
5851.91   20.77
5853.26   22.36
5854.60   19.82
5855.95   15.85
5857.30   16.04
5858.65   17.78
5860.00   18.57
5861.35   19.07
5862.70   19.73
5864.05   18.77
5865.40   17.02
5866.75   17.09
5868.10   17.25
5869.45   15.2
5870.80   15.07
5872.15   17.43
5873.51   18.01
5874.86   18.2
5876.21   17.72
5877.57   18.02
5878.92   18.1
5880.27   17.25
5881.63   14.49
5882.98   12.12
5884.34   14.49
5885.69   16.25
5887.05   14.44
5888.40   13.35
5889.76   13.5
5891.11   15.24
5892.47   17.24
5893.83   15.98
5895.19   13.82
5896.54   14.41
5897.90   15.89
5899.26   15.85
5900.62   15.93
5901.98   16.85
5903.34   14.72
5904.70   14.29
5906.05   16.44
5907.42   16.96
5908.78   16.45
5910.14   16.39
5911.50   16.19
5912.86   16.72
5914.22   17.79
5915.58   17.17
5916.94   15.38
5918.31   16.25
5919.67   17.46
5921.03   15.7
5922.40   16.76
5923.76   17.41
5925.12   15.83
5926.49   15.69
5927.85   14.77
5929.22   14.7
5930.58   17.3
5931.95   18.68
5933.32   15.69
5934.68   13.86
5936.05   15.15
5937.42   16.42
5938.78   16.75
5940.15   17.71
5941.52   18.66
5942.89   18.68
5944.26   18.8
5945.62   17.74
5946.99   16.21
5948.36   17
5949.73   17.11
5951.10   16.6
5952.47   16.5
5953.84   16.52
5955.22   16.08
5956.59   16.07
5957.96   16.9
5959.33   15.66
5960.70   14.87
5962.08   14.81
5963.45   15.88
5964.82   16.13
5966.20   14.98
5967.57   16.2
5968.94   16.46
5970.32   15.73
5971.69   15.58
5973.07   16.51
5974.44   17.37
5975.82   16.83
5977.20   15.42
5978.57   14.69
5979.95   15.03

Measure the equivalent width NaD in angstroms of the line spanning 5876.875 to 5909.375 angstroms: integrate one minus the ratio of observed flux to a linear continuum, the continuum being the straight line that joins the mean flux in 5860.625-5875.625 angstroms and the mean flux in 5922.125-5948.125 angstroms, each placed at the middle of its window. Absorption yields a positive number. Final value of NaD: 3.24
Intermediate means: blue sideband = 17.5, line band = 15.5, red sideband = 16.7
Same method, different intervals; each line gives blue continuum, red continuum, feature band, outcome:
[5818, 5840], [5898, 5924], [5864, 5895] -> 0.92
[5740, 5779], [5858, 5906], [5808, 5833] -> -1.91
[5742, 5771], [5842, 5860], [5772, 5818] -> 0.65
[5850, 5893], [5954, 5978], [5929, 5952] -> -0.96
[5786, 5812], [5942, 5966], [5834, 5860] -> -0.54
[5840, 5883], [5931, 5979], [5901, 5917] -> 0.56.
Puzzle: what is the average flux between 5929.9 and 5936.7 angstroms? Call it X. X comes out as 16.1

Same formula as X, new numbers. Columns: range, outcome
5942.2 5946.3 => 18.4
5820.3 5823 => 18.4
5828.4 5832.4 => 16.5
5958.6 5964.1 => 15.3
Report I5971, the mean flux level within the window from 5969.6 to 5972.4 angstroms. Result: 15.6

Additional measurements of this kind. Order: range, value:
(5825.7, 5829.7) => 15.6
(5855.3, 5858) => 15.9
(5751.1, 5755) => 17.8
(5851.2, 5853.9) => 21.5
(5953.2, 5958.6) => 16.4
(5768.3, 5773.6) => 19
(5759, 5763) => 16.9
